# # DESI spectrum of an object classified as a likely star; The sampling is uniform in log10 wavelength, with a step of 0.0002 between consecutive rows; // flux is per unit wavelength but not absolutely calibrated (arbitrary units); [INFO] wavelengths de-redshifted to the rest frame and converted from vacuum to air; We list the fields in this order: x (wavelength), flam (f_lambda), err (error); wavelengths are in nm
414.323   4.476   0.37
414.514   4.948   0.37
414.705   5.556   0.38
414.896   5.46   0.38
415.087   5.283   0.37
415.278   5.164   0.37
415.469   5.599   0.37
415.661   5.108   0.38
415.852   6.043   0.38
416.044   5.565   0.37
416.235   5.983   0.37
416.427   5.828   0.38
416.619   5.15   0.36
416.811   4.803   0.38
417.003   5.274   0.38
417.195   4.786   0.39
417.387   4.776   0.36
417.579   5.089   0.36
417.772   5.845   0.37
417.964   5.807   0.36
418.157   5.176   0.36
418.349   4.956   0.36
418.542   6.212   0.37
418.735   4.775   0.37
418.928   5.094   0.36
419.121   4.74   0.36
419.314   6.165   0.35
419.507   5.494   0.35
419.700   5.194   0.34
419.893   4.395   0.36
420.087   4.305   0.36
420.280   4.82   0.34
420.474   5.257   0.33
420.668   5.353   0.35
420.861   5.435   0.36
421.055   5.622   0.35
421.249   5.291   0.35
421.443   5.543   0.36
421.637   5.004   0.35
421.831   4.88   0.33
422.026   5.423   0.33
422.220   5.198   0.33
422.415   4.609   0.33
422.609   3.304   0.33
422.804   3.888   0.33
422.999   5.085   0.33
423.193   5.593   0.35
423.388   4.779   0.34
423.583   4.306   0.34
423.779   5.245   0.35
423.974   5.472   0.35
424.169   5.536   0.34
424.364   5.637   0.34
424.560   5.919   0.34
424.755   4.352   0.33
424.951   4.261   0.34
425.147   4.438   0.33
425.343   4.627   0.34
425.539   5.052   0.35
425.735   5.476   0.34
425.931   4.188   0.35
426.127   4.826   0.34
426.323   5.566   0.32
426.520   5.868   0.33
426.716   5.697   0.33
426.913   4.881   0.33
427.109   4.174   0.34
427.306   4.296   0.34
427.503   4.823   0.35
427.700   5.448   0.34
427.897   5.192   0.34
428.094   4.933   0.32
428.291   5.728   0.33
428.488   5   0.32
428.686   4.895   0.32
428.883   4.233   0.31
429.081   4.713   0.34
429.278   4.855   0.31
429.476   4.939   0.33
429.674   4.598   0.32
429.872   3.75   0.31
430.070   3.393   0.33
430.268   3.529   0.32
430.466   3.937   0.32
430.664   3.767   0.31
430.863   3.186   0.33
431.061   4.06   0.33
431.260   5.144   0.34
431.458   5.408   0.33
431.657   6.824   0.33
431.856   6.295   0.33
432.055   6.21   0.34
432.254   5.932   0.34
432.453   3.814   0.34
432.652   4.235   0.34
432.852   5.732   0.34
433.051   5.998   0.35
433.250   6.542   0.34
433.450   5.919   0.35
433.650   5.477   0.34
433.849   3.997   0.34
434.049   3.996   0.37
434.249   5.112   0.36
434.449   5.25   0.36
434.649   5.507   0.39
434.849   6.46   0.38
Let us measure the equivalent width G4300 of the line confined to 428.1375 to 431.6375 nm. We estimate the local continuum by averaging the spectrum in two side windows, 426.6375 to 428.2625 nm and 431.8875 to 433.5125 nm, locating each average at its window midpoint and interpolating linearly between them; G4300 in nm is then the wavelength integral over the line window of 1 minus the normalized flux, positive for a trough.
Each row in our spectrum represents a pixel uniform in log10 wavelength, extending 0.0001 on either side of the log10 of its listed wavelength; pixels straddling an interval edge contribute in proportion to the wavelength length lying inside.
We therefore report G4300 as 0.50 nm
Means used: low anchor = 4.96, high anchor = 5.57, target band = 4.48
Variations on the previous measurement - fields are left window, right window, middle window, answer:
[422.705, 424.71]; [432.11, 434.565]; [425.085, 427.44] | 0.10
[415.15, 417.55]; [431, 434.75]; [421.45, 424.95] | 0.26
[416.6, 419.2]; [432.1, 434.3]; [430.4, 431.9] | 0.11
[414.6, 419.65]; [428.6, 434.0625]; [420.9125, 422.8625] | 0.11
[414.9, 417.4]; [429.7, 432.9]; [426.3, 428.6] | -0.12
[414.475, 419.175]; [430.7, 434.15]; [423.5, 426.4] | 0.15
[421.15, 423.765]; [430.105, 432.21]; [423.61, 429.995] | -0.14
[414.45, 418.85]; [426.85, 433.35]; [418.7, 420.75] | 0.07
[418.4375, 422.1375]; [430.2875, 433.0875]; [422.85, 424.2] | 0.02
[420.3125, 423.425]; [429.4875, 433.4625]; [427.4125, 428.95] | -0.04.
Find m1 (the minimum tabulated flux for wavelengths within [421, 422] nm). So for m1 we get 4.88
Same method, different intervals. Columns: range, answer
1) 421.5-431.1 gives 3.186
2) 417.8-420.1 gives 4.305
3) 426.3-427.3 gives 4.174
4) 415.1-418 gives 4.776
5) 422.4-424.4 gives 3.304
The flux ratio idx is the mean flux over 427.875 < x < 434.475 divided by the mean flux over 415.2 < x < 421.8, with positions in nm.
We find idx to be 0.9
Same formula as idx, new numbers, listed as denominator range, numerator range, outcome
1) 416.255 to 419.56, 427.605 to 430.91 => 0.85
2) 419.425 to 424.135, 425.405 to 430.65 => 0.95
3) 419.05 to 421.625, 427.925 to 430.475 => 0.87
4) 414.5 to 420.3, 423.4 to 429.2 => 0.94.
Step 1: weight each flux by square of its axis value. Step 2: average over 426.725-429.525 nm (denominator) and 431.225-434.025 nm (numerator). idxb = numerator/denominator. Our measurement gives 1.15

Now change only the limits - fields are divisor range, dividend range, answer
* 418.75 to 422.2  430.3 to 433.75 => 1.06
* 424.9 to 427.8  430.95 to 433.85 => 1.15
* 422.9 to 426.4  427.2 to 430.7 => 0.93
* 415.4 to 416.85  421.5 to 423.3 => 0.89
